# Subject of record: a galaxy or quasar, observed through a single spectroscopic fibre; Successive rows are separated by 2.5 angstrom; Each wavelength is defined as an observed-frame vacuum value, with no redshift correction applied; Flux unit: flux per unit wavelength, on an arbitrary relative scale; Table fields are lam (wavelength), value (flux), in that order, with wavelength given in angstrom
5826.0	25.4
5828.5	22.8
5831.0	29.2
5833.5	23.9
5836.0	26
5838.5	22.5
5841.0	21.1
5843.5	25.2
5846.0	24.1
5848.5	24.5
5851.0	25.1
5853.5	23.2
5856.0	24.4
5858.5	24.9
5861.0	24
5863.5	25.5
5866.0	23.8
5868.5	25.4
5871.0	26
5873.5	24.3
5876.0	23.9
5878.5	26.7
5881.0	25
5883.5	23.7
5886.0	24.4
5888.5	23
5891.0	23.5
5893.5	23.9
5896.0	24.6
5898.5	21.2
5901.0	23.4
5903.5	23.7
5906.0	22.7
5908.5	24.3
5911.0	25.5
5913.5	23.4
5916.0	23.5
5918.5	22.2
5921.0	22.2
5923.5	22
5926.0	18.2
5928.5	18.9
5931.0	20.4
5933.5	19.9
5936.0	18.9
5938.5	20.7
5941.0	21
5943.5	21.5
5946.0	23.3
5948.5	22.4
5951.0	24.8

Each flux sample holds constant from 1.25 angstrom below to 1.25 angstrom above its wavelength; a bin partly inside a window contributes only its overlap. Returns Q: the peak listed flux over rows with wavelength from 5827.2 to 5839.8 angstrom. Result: 29.2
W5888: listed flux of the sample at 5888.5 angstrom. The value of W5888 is 23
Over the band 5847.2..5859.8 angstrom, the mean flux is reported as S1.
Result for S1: 24.4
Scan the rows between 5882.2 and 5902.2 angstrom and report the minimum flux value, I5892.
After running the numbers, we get 21.2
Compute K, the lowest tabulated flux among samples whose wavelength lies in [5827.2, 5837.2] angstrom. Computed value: 22.8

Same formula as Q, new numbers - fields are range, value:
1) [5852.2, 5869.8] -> 25.5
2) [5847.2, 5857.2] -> 25.1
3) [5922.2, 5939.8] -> 22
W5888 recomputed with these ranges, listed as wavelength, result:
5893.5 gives 23.9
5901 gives 23.4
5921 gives 22.2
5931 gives 20.4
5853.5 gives 23.2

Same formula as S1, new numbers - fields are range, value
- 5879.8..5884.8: 24.3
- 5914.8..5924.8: 22.4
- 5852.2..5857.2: 23.8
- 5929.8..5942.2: 20.2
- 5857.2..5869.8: 24.7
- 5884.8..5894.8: 23.7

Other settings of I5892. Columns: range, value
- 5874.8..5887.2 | 23.7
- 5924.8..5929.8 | 18.2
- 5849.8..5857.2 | 23.2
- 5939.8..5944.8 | 21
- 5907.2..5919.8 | 22.2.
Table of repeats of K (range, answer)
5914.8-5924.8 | 22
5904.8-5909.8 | 22.7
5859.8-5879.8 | 23.8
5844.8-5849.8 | 24.1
